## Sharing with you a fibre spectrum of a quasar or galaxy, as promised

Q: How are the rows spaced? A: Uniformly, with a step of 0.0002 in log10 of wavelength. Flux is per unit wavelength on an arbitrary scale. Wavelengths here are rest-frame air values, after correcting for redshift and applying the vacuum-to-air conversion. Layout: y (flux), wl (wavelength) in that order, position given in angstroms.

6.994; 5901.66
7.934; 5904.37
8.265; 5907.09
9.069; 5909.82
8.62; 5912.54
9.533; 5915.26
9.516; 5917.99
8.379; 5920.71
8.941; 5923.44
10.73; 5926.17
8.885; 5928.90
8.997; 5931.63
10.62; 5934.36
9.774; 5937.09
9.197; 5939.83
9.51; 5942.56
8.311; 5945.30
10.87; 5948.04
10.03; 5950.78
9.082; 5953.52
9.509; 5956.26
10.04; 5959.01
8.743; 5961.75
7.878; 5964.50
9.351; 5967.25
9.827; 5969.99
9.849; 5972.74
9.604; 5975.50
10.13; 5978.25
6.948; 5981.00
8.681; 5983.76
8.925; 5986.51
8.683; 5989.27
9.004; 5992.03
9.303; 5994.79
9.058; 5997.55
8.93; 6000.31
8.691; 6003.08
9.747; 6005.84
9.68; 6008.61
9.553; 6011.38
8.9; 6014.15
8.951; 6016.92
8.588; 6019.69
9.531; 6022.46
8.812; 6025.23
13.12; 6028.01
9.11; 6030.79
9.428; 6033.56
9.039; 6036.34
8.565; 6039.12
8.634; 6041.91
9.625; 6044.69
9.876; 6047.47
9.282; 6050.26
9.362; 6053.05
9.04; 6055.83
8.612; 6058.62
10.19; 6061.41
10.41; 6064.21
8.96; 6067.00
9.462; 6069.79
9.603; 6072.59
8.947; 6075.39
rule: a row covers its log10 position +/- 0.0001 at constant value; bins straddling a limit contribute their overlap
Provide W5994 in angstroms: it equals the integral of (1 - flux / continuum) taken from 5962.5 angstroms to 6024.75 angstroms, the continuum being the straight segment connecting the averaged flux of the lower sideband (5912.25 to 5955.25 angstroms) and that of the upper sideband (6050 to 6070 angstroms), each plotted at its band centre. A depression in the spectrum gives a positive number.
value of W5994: 2.4 angstroms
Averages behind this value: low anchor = 9.46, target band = 9.08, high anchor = 9.42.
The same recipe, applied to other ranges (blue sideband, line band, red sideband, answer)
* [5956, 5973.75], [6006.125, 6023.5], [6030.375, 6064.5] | 0.12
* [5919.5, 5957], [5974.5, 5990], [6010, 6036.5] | 1.13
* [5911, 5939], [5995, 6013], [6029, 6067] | 0.18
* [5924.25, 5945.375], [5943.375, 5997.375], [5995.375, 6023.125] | 0.99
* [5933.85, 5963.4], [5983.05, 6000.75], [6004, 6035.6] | 1.13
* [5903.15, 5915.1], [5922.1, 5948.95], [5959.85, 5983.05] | -2.39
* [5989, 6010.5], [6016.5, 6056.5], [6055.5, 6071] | -0.30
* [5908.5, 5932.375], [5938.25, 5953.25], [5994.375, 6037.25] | -0.49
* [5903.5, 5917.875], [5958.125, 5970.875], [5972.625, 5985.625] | -0.27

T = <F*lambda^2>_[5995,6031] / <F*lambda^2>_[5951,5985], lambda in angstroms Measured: 1.05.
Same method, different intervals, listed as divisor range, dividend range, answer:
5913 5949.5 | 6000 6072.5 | 1.03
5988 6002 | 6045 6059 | 1.06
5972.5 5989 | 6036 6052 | 1.05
